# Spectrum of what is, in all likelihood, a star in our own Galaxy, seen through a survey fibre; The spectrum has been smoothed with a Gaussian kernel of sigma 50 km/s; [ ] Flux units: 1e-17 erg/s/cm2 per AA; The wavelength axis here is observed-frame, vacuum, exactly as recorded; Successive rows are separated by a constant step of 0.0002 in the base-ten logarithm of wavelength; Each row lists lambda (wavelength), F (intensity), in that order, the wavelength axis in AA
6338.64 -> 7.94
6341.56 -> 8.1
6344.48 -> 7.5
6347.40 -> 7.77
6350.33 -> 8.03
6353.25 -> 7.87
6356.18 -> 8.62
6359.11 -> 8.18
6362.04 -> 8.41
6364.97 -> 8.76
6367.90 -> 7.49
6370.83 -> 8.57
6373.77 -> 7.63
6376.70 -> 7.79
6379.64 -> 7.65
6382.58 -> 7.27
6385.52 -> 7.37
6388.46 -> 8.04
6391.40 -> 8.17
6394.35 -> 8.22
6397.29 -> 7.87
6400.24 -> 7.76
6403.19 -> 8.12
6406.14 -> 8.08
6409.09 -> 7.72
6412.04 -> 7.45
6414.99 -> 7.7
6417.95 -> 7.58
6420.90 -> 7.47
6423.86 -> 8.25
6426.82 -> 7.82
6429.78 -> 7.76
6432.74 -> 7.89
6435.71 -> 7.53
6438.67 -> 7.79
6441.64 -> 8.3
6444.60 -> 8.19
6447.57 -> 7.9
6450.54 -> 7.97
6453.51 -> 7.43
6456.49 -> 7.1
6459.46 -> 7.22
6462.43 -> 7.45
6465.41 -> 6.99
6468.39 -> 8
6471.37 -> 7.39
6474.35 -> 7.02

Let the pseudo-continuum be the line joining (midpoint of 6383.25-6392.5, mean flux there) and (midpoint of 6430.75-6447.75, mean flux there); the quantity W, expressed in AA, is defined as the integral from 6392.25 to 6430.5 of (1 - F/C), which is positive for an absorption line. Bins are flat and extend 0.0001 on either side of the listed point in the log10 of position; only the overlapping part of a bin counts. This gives 0.1 AA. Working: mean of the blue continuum 7.8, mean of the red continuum 7.93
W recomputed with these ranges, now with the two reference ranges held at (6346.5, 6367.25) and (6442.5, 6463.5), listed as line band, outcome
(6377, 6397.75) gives 0.6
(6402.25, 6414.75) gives 0.1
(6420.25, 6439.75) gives -0.1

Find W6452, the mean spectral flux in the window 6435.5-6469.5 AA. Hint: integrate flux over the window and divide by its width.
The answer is 7.66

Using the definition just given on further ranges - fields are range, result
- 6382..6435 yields 7.81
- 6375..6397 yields 7.79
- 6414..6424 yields 7.68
